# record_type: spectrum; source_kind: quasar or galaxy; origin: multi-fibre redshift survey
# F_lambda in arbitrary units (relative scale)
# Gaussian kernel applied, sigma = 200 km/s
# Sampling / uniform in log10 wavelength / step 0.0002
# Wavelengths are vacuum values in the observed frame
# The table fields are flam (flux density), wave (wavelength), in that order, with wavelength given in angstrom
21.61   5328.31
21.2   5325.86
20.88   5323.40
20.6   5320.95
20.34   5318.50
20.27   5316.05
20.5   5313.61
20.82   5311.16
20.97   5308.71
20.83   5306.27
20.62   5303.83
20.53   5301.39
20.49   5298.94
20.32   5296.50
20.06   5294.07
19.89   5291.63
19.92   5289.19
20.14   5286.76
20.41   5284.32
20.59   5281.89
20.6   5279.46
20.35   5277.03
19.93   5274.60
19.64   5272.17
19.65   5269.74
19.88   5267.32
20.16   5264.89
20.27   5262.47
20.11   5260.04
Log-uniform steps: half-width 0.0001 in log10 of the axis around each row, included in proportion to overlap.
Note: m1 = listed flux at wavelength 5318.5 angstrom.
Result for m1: 20.34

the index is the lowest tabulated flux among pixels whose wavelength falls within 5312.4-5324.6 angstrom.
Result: 20.27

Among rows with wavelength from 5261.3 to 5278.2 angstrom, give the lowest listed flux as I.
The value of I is 19.64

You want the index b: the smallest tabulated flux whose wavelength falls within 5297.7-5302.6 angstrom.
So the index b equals 20.49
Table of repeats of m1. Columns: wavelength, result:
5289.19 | 19.92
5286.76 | 20.14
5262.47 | 20.27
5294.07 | 20.06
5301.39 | 20.53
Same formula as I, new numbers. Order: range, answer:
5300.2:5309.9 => 20.53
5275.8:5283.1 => 20.35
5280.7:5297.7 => 19.89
